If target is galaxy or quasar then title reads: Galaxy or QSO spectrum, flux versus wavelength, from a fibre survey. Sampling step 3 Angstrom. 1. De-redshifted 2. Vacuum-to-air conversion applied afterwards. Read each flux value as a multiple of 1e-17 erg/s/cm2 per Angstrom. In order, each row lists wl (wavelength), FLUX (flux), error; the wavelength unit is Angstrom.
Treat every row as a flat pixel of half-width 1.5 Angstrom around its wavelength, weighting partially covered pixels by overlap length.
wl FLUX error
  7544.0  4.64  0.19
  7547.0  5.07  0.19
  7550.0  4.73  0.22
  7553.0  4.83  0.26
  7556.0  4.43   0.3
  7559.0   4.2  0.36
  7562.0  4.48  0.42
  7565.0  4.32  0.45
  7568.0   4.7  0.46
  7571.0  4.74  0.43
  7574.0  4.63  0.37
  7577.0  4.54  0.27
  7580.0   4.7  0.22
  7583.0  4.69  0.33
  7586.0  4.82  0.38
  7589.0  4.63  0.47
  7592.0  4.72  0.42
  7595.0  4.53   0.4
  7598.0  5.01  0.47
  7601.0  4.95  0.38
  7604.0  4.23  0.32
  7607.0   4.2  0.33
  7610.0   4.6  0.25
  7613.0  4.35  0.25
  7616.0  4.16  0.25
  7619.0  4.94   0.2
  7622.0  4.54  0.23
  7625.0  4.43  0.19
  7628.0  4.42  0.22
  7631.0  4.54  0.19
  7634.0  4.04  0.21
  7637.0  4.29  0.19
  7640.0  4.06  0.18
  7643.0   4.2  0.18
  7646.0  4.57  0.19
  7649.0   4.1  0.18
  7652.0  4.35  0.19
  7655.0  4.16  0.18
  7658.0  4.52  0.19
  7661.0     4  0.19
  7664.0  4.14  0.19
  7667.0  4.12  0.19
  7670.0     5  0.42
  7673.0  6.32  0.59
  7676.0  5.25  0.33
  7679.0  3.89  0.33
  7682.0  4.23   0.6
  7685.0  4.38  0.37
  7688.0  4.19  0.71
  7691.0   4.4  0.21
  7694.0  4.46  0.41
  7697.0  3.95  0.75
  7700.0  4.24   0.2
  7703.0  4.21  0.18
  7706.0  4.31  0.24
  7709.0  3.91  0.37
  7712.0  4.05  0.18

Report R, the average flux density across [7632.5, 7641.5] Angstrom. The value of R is 4.13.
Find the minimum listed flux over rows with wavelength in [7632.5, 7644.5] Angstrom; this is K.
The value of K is 4.04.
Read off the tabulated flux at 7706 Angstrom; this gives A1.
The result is 4.31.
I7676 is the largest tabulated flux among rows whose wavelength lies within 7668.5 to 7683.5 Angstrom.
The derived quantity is 6.32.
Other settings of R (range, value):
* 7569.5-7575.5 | 4.68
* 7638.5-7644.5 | 4.13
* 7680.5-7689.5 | 4.27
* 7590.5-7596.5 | 4.62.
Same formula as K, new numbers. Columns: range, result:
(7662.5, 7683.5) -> 3.89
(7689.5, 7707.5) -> 3.95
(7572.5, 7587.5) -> 4.54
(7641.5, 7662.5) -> 4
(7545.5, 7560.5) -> 4.2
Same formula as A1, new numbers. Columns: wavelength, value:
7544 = 4.64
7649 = 4.1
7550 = 4.73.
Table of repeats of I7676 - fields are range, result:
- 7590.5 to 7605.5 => 5.01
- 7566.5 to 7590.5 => 4.82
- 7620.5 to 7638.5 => 4.54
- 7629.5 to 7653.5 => 4.57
